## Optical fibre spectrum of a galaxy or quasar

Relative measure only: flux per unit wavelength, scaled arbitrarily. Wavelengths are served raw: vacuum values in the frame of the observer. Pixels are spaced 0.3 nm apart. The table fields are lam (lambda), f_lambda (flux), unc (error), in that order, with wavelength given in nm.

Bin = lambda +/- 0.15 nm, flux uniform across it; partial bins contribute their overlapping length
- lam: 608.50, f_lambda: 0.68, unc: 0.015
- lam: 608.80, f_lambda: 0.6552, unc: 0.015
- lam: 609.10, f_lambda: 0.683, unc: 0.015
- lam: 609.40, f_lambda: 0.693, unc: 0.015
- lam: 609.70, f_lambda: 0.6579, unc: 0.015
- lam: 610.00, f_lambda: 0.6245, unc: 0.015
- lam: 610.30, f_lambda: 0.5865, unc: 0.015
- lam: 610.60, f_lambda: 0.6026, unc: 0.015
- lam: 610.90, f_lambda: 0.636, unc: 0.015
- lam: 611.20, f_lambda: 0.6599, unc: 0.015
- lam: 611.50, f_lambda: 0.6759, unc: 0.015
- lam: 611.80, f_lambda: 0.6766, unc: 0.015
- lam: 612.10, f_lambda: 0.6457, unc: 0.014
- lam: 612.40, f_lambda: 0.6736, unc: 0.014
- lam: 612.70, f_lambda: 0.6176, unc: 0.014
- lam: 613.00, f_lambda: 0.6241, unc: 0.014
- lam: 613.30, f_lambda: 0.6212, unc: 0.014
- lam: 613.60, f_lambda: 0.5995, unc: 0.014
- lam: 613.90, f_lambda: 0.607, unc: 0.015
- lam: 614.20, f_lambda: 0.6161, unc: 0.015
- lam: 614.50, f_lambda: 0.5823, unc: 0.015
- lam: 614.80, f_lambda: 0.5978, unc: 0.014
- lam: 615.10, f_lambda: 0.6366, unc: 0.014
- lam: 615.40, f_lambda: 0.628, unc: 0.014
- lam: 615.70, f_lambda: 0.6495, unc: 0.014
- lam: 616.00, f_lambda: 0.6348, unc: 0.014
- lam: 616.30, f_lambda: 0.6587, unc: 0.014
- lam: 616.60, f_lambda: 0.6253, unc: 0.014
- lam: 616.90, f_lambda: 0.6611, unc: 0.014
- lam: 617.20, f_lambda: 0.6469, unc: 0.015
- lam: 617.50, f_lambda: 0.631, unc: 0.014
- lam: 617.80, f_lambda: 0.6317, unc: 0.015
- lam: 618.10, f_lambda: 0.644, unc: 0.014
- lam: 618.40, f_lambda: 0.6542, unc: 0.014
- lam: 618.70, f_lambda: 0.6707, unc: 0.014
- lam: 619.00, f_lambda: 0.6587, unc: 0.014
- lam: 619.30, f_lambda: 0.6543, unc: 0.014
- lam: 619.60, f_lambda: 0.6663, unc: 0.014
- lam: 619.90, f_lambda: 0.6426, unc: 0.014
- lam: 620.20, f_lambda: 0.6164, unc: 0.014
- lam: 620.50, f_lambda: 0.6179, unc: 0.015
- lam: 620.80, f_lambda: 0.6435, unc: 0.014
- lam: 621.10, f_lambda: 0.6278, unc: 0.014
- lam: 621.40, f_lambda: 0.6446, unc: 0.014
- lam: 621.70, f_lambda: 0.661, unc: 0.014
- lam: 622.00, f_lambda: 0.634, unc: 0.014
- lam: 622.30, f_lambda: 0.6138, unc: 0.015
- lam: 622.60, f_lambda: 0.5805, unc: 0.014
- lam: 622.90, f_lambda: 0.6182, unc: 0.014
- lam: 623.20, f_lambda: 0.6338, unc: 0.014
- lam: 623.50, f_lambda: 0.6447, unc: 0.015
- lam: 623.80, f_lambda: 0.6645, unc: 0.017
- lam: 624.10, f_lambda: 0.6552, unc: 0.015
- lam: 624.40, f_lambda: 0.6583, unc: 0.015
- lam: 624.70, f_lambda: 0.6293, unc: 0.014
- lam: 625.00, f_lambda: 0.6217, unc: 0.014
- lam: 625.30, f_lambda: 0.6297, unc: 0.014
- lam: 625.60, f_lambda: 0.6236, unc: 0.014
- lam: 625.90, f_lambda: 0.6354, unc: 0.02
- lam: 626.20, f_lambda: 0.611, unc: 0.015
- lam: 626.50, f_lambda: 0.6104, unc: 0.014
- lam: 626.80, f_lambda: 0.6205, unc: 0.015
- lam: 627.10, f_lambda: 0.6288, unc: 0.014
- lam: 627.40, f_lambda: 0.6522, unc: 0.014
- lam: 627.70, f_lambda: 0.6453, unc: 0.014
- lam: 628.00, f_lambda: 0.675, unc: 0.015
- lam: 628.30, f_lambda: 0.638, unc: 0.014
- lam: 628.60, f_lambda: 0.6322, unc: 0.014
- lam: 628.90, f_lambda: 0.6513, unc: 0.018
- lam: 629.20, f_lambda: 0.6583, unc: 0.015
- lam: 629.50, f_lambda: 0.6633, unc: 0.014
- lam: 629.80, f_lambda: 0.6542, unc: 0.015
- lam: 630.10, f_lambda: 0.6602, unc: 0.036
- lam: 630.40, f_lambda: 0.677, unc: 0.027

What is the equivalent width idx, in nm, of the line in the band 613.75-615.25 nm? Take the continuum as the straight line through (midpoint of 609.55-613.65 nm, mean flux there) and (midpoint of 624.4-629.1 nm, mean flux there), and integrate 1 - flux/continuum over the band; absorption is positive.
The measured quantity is 0.067 nm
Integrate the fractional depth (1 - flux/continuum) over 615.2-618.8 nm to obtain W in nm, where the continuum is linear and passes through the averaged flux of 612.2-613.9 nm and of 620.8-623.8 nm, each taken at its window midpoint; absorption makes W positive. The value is -0.09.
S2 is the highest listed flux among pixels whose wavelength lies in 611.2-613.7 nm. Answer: 0.6766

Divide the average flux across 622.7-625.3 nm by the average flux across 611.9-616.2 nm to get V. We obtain 1.02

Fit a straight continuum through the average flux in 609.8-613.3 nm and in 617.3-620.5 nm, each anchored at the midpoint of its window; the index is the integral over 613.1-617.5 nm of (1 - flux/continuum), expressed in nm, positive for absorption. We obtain 0.11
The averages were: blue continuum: 0.638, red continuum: 0.646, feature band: 0.626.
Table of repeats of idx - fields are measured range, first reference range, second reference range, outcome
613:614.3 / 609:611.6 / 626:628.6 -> 0.06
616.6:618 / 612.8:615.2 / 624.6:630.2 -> -0.05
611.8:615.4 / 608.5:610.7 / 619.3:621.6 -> 0.12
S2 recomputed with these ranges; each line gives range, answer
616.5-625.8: 0.6707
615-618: 0.6611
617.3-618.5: 0.6542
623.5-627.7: 0.6645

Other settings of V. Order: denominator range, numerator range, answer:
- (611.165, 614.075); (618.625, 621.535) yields 1.01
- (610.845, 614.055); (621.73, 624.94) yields 0.99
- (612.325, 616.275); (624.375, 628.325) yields 1.02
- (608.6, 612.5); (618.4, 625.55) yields 0.98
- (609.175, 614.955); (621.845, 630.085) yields 1.01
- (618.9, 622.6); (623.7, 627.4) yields 0.99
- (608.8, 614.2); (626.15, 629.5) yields 1.00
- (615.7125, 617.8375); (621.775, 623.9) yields 0.98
